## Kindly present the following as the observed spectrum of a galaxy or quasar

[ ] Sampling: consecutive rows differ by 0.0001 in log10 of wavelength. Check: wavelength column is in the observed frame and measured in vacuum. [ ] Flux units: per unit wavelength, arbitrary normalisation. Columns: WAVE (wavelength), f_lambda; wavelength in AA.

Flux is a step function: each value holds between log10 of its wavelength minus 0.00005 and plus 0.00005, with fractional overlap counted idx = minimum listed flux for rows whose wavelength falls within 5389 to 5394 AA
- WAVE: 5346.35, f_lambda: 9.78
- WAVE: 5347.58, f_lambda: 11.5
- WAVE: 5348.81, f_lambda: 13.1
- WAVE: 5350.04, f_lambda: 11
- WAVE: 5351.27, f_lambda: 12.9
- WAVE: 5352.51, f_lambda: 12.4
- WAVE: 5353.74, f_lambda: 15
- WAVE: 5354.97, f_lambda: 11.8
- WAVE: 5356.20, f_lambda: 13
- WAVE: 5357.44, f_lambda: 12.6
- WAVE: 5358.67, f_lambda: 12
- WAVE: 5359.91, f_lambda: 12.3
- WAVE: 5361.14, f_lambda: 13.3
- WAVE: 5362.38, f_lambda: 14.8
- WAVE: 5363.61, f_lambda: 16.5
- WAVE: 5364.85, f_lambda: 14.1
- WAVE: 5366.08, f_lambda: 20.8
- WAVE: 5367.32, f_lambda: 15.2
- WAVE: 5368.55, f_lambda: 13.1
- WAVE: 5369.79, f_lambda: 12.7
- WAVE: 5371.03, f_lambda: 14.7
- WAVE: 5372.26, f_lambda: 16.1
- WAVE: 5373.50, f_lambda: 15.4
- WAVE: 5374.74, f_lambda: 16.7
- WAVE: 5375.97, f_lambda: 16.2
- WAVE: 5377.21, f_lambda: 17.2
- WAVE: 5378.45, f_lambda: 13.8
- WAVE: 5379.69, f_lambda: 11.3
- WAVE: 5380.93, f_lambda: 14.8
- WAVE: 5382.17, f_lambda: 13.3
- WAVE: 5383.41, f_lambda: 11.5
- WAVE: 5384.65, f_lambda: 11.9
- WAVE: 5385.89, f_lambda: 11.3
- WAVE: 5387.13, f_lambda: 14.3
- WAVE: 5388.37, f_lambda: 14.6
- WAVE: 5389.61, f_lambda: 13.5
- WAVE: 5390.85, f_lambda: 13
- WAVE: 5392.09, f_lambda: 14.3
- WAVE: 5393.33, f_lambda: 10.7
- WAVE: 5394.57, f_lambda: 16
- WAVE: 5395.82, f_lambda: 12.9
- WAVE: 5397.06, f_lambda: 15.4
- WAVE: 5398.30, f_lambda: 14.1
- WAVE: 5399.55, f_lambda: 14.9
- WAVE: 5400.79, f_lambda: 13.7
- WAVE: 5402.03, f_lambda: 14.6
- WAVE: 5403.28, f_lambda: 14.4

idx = 10.7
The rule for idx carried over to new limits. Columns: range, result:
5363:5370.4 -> 12.7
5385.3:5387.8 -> 11.3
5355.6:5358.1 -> 12.6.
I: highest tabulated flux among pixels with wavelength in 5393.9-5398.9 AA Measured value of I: 16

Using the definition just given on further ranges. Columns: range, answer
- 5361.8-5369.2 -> 20.8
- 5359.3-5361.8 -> 13.3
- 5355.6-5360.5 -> 13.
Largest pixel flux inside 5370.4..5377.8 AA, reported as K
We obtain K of 17.2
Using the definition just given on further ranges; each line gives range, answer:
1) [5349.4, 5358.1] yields 15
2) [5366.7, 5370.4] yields 15.2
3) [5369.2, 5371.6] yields 14.7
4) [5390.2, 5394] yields 14.3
